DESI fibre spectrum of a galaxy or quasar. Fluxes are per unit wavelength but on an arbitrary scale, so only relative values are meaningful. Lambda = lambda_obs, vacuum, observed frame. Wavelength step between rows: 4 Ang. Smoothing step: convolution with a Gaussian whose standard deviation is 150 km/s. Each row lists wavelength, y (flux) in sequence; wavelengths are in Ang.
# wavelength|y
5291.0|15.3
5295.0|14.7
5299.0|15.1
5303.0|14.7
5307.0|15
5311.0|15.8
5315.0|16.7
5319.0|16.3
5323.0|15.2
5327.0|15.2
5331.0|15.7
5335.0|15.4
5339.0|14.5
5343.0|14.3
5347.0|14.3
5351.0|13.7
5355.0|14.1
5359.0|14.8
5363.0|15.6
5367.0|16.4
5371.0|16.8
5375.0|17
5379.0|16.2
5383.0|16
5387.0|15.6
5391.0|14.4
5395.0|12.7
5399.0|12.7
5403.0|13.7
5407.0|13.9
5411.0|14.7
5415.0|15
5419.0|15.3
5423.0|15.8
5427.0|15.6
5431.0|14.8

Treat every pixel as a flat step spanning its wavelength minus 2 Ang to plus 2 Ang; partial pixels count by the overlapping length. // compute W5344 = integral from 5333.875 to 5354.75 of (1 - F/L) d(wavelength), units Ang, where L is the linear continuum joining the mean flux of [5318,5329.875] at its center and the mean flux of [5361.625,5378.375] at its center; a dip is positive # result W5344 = 2.0 Ang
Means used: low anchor 15.5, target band 14.4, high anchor 16.5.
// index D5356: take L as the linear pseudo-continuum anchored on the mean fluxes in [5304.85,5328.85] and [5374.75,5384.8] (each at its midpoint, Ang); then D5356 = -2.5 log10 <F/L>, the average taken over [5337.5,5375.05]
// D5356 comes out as 0.07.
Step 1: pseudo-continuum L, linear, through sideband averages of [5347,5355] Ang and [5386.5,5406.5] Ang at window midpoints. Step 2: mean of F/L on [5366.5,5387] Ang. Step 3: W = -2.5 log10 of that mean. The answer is -0.187 mag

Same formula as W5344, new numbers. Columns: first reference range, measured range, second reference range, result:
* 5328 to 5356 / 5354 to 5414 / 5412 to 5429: 0.1 Ang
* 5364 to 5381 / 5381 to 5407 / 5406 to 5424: 2.6 Ang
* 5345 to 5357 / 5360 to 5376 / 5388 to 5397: -2.7 Ang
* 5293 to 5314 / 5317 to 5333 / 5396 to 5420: -0.7 Ang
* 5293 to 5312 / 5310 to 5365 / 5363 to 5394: 1.2 Ang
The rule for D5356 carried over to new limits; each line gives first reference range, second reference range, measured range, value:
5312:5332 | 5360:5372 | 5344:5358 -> 0.137 mag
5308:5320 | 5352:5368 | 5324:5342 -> 0.039 mag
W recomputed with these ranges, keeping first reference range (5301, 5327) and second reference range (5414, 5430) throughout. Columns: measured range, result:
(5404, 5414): 0.08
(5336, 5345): 0.07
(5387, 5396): 0.10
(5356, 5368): 0.01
